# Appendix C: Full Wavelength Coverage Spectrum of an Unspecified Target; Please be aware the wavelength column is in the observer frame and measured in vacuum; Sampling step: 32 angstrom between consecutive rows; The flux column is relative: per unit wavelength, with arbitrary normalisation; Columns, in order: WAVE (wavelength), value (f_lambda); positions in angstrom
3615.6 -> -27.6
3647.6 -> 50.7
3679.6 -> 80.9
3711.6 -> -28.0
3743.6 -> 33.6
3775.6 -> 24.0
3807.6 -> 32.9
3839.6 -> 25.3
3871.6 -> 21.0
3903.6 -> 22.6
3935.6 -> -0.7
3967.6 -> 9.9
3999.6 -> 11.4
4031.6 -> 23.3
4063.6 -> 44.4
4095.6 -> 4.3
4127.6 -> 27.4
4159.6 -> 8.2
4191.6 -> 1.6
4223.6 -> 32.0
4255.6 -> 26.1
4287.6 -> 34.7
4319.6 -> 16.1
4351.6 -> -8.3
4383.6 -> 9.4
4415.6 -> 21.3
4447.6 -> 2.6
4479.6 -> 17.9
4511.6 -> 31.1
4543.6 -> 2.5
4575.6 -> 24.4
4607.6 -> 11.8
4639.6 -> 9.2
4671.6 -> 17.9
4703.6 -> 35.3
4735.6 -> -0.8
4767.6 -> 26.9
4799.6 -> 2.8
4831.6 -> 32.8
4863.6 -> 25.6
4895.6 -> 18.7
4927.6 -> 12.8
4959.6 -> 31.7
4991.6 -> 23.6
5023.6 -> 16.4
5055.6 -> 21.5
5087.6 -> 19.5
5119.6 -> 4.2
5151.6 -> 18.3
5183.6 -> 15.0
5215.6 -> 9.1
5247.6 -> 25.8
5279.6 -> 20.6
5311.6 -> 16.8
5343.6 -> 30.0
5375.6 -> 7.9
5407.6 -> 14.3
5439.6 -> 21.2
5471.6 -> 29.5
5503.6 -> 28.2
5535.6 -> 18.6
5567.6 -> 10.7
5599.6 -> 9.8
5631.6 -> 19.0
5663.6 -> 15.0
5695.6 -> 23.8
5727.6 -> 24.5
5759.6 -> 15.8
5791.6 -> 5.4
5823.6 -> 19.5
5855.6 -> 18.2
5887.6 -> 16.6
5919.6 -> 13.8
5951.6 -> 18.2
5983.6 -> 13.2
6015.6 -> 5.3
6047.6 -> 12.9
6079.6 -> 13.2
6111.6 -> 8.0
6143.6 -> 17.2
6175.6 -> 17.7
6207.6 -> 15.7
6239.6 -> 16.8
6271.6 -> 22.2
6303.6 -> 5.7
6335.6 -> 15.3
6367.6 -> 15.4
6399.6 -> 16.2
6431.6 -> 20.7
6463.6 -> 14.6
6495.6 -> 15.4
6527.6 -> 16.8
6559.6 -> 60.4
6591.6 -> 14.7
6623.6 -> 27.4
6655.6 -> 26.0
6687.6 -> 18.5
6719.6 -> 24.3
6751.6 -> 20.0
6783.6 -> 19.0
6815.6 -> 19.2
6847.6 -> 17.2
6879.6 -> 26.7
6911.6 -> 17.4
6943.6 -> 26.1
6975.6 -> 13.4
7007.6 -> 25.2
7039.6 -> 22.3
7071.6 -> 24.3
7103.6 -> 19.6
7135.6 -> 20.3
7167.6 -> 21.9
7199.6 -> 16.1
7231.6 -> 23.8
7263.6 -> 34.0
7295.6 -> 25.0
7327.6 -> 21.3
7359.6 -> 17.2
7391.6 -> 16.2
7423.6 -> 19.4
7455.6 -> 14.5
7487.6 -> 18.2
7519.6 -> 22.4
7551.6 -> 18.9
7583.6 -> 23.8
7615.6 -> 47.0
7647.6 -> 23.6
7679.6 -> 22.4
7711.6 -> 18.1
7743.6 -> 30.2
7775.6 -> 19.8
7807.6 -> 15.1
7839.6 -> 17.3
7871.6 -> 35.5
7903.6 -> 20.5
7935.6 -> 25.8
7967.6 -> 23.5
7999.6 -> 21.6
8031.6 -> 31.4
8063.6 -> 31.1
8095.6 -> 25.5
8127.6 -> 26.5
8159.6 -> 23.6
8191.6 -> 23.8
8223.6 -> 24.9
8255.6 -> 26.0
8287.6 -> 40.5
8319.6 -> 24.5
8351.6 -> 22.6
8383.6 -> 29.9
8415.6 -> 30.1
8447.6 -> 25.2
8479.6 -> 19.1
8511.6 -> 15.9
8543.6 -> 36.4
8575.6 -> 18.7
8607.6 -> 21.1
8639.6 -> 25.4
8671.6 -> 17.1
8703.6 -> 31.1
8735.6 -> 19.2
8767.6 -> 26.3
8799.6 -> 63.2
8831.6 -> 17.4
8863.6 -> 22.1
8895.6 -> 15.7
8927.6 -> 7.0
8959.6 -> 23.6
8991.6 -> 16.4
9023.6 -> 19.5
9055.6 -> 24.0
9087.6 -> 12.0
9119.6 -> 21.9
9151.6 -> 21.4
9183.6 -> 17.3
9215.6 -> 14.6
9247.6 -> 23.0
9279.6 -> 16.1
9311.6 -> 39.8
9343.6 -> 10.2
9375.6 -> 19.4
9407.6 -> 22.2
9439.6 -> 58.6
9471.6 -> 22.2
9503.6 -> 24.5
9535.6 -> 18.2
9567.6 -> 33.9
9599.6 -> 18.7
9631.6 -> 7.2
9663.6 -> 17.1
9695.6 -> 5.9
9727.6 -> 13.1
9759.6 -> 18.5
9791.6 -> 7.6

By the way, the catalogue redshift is 0.757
